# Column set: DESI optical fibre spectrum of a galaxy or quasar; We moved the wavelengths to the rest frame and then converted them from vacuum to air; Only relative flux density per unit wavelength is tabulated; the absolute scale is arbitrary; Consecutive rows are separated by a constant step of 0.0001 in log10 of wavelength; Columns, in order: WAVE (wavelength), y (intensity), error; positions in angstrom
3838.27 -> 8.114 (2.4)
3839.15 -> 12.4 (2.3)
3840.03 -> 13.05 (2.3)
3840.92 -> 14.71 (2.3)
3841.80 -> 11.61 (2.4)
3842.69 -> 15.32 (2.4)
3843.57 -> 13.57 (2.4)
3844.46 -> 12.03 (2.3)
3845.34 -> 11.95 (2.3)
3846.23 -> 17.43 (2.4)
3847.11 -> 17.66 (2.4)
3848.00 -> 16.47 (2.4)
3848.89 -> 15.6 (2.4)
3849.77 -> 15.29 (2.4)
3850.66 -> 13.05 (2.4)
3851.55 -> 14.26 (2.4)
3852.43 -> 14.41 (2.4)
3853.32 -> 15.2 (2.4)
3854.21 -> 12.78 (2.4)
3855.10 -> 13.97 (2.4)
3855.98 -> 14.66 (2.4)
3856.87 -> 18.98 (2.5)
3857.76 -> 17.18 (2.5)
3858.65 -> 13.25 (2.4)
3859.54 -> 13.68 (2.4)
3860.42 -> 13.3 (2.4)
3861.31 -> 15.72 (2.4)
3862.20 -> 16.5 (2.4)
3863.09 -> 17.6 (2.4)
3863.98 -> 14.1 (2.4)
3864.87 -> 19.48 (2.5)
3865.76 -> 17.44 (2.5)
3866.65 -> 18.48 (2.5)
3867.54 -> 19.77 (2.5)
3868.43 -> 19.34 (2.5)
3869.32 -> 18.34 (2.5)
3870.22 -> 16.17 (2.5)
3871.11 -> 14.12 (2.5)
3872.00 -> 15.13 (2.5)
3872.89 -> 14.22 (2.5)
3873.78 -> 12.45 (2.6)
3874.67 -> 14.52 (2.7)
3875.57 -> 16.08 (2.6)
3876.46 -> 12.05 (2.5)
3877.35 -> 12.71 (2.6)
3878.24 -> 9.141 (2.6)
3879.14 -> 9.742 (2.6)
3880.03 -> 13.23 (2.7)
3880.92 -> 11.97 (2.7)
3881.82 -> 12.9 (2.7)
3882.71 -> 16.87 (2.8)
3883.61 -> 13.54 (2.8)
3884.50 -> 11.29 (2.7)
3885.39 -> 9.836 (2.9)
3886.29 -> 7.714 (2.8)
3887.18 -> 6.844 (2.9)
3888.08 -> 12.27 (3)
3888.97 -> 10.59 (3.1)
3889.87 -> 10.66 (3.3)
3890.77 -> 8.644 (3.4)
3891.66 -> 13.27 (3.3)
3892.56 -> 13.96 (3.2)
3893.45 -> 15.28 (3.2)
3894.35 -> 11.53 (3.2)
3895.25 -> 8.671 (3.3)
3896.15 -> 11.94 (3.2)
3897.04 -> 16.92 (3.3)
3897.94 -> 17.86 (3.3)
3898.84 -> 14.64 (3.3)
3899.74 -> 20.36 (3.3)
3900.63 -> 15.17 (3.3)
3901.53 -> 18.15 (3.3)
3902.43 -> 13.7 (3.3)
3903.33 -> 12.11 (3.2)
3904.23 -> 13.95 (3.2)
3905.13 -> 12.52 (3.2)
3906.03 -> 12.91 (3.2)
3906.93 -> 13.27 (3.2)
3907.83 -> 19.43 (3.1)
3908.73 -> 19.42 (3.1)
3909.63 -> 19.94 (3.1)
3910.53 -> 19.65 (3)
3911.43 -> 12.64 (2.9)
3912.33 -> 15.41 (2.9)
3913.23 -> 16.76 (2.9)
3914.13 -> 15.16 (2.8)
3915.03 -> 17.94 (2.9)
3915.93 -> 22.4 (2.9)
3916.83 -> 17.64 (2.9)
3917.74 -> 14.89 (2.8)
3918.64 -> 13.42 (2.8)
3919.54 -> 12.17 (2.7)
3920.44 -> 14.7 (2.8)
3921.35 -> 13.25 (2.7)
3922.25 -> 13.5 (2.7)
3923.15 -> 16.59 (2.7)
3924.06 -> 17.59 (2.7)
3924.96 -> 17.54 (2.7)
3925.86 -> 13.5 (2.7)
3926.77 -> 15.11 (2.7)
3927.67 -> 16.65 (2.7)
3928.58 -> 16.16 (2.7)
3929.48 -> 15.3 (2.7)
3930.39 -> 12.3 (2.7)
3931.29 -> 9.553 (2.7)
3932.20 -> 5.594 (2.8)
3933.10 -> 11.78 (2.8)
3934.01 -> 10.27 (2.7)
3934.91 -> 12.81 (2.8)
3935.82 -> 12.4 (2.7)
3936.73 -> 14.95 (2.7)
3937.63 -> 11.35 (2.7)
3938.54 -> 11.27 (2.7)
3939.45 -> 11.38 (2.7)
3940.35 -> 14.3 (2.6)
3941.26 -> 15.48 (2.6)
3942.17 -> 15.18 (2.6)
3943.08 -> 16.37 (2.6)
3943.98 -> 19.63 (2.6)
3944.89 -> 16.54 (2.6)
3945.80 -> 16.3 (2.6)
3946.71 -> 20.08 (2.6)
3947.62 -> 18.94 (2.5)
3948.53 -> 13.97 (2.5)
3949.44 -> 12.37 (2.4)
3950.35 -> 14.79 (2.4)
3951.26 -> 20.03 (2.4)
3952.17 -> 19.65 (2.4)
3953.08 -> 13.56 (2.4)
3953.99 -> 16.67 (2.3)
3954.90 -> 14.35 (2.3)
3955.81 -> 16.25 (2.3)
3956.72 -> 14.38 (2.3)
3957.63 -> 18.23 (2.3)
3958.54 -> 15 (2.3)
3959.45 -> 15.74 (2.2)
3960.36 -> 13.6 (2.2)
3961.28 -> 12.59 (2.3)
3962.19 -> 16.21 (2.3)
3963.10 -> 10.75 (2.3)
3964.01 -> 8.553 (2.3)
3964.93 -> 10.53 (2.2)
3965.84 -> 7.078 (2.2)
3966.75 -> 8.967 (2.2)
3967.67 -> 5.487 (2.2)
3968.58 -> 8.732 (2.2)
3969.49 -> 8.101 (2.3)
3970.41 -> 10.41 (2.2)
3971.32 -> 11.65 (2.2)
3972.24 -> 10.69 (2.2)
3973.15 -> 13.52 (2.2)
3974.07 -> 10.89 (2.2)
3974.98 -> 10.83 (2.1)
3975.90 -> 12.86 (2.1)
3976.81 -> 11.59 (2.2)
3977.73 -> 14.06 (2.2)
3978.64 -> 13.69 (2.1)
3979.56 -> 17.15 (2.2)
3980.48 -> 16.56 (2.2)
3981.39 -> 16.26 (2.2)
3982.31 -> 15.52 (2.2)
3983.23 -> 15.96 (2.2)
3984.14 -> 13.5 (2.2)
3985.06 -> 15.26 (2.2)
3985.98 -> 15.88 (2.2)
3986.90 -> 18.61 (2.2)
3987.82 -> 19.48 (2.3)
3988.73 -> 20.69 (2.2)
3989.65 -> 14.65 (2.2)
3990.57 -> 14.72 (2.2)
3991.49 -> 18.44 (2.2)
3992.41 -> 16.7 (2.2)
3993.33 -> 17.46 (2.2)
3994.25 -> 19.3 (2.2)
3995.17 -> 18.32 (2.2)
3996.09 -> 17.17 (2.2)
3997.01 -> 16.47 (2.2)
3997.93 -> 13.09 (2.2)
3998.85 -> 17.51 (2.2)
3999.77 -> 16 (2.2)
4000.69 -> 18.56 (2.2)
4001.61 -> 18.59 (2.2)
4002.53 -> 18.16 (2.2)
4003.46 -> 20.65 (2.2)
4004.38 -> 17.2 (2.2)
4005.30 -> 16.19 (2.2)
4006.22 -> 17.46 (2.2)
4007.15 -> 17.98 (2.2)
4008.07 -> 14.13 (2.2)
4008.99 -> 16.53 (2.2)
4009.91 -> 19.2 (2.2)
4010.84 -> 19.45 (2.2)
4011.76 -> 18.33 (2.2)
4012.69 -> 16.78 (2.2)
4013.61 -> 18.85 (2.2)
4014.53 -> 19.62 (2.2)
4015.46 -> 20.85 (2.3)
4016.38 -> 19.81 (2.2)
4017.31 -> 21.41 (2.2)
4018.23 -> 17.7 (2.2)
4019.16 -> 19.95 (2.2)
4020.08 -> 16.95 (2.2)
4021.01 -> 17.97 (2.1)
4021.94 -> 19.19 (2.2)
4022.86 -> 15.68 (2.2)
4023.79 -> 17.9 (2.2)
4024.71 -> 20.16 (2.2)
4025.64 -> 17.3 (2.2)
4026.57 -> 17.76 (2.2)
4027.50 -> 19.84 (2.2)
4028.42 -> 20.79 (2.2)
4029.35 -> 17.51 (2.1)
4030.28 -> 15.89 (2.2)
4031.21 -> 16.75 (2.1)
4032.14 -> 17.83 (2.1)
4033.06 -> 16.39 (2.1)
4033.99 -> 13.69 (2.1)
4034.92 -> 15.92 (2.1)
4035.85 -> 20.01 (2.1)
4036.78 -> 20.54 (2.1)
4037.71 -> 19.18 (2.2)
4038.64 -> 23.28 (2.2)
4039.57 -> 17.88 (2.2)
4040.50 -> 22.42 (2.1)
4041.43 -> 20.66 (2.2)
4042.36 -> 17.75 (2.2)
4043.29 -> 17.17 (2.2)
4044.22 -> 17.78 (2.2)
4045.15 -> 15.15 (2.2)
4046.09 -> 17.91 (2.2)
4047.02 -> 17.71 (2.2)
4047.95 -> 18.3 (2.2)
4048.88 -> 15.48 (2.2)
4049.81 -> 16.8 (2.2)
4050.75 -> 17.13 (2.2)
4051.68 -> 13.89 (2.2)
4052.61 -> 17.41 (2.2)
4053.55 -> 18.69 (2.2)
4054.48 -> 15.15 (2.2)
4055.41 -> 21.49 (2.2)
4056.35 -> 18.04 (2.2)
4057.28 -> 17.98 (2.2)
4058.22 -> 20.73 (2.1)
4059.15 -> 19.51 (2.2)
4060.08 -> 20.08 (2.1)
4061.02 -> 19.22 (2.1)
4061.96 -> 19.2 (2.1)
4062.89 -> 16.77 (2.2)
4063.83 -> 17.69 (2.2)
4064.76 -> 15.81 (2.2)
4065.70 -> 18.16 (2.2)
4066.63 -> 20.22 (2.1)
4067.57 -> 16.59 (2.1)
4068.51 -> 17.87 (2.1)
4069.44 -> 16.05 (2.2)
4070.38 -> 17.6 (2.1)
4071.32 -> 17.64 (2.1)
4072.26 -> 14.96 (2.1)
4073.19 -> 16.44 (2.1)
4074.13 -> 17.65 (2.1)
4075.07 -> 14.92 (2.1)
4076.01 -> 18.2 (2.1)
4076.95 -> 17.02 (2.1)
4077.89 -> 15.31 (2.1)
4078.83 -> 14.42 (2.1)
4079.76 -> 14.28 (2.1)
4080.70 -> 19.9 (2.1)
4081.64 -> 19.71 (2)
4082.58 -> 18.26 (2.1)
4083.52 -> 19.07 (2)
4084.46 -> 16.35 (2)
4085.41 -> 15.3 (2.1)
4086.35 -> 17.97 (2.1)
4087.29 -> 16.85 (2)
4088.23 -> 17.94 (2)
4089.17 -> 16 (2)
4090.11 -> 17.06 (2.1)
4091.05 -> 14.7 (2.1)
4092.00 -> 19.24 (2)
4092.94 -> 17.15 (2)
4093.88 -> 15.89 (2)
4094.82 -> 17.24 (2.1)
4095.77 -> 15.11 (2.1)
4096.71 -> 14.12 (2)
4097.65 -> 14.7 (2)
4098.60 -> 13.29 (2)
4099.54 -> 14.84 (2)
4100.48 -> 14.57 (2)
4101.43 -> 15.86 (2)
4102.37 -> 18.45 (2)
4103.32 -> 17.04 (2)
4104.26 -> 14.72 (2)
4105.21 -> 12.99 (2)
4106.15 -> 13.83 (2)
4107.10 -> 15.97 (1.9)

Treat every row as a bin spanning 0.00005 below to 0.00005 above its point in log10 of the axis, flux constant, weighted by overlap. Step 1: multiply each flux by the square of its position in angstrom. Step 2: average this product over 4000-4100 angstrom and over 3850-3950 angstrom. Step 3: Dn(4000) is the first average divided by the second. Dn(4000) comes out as 1.3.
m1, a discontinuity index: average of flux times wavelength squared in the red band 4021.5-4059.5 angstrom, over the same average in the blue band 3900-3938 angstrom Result 1.30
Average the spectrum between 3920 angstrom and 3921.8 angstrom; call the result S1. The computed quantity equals 13.9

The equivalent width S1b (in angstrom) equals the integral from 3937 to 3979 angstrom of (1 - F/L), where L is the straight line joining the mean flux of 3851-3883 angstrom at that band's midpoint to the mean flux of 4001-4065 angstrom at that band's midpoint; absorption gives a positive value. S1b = 8.0 angstrom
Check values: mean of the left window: 15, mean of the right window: 18.2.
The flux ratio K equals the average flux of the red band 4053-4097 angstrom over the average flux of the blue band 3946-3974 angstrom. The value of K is 1.30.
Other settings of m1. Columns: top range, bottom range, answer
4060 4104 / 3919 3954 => 1.24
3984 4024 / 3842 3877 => 1.24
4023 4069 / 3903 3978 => 1.35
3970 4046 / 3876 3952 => 1.26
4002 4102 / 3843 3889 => 1.35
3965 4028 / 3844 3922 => 1.17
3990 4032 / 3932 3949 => 1.30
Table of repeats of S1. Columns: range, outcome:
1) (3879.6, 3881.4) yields 12.6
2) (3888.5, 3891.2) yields 9.98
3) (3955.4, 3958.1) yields 16.3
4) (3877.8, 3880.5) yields 10.7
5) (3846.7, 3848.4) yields 17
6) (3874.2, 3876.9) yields 14.2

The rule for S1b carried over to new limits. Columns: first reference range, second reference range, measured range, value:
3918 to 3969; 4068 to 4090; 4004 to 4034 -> -4.7 angstrom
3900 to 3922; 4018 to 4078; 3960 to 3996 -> 6.5 angstrom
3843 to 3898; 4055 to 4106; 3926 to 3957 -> 1.0 angstrom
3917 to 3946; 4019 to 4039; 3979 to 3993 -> -0.2 angstrom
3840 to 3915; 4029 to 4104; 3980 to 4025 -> -3.4 angstrom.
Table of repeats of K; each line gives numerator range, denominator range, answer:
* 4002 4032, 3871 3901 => 1.42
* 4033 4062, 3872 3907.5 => 1.41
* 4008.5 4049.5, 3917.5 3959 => 1.25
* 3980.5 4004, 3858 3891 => 1.23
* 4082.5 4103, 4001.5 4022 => 0.89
